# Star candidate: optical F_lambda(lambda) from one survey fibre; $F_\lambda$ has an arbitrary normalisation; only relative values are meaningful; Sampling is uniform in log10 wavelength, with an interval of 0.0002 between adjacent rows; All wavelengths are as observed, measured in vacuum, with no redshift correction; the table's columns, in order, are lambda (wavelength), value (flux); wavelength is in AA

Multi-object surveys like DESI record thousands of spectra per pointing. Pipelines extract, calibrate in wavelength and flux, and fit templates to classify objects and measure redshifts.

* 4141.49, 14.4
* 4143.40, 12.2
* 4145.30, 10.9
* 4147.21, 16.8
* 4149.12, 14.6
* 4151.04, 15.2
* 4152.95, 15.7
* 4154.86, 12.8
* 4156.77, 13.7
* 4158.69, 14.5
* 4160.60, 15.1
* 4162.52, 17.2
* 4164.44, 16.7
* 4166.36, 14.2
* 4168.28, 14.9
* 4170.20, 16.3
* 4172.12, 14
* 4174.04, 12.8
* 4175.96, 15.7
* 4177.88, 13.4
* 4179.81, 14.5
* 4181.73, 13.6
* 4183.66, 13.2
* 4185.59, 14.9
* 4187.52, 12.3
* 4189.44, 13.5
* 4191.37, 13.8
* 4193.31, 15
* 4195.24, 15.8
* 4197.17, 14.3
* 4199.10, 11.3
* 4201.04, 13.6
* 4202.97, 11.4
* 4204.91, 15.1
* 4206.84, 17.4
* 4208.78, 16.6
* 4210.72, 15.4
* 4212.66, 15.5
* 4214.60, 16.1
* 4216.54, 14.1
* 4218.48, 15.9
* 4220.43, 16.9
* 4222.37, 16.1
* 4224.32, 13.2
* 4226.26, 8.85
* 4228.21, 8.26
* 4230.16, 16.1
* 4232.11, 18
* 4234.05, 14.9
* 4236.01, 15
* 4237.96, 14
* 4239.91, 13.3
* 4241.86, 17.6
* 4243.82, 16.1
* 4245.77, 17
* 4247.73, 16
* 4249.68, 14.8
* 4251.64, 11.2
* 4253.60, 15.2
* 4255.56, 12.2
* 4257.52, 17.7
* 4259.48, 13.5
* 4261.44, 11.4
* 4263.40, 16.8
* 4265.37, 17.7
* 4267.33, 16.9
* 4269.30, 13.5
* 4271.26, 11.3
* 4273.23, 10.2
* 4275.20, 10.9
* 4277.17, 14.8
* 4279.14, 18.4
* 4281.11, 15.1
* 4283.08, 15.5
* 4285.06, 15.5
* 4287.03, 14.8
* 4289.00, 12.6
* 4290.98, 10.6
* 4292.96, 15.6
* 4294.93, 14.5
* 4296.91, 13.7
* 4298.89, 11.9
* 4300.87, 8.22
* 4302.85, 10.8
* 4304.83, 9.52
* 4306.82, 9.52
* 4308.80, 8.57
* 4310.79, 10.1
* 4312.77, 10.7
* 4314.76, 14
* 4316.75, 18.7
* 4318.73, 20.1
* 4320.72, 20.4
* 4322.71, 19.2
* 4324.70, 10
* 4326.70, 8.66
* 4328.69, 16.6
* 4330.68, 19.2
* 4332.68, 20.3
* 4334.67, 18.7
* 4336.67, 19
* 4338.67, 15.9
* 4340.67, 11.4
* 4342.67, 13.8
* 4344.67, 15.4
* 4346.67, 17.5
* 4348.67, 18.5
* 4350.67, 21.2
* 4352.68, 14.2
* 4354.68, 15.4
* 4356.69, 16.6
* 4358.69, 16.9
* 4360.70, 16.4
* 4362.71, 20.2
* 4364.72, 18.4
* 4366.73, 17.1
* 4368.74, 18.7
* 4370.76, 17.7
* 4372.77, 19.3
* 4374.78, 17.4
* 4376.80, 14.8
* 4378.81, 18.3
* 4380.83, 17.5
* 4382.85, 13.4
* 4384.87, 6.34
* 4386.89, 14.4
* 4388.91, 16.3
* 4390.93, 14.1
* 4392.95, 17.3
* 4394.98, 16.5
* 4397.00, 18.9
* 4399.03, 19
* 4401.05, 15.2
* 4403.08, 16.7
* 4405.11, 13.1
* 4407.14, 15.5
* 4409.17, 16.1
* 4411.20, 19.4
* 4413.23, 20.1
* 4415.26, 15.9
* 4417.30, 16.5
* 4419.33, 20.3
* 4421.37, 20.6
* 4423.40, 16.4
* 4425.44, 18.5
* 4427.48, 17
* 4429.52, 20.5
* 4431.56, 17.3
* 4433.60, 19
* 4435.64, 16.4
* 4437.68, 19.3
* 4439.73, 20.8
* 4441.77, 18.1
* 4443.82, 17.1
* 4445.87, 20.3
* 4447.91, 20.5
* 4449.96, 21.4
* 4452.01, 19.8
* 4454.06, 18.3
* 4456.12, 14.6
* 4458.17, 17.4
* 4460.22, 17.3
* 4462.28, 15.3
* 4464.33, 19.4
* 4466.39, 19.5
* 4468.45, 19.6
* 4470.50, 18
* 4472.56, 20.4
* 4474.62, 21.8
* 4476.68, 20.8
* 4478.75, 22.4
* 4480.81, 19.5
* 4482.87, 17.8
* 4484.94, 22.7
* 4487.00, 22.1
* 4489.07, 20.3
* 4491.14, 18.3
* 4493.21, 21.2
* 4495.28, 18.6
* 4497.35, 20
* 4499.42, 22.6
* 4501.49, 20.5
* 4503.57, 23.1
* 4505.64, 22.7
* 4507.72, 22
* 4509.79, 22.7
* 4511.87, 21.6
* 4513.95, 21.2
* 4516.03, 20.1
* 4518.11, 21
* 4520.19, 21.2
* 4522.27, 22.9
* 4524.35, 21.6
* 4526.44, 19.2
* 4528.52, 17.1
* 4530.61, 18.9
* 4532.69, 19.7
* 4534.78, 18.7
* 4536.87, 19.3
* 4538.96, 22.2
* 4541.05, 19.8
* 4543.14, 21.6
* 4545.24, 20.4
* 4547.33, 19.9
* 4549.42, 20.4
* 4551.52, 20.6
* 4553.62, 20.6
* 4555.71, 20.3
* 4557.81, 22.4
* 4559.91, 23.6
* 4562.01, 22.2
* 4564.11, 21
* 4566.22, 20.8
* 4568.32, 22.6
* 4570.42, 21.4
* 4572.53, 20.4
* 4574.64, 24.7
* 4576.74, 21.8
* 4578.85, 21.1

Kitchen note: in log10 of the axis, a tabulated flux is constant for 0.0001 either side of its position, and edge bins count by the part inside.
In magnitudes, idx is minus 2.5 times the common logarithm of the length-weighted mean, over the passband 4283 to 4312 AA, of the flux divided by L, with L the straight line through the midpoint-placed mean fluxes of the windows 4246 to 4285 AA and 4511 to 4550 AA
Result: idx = 0.25 mag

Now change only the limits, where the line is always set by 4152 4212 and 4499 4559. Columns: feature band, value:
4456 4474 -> 0.08 mag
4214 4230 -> 0.11 mag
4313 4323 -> -0.05 mag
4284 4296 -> 0.18 mag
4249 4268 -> 0.08 mag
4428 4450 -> 0.01 mag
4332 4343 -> 0.05 mag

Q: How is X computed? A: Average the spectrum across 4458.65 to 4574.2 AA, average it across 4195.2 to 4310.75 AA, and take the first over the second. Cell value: 1.5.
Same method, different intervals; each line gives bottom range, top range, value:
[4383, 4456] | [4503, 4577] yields 1.21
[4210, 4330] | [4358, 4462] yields 1.23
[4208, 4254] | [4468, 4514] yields 1.41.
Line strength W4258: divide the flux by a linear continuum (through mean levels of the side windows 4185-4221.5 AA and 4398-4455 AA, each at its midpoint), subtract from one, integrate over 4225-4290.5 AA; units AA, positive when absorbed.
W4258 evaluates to 4.9 AA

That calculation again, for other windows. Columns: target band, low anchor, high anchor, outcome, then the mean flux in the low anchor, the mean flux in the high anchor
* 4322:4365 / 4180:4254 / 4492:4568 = 1.6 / 14.5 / 20.9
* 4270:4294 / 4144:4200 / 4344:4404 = 2.8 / 14.4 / 16.7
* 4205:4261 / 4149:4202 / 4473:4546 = 2.2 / 14.4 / 20.7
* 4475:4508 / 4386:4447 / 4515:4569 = -2.5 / 17.6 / 20.7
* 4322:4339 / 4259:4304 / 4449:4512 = -1.3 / 13.6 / 20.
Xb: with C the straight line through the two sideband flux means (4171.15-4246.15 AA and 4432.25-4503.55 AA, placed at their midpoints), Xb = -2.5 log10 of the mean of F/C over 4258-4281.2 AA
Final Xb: 0.10 mag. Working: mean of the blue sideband 14.5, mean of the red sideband 19.5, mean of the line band 14.3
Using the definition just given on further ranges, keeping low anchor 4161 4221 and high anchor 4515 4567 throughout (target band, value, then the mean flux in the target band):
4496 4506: -0.09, 21.6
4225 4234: 0.18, 13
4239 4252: 0.02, 15.3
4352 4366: 0.04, 16.9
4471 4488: -0.07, 20.8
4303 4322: 0.24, 13.5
